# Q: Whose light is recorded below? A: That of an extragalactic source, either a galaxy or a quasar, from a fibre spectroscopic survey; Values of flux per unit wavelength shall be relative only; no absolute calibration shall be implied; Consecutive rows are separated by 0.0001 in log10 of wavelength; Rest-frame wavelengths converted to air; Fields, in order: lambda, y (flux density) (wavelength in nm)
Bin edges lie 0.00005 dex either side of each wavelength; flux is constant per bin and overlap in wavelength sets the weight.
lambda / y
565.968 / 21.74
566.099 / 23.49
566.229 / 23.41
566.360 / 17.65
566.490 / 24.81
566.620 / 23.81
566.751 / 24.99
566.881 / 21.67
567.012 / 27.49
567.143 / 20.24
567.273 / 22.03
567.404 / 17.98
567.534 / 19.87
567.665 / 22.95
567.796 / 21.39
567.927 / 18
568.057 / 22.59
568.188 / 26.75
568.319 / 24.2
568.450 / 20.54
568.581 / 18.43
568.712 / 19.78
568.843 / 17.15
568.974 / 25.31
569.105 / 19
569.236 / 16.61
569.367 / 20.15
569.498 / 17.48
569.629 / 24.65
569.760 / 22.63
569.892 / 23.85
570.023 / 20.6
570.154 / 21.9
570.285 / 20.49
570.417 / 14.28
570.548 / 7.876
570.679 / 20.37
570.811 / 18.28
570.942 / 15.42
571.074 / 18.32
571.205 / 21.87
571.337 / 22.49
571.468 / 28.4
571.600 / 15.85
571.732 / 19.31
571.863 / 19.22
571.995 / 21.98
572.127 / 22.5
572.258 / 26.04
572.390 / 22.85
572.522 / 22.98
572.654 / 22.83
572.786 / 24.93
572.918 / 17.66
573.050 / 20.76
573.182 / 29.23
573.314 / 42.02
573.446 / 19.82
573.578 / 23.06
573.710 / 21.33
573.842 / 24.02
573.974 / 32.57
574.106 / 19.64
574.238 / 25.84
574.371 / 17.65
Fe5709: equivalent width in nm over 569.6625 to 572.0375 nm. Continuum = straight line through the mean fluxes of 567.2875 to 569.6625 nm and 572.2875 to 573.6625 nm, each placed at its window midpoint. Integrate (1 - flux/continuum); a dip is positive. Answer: 0.32 nm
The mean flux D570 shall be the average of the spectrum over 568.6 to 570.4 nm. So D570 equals 20.5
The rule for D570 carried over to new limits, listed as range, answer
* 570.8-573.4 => 22.7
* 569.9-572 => 19.2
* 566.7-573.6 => 21.4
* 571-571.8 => 21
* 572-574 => 24.6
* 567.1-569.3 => 20.8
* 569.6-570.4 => 21.7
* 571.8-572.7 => 22.6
